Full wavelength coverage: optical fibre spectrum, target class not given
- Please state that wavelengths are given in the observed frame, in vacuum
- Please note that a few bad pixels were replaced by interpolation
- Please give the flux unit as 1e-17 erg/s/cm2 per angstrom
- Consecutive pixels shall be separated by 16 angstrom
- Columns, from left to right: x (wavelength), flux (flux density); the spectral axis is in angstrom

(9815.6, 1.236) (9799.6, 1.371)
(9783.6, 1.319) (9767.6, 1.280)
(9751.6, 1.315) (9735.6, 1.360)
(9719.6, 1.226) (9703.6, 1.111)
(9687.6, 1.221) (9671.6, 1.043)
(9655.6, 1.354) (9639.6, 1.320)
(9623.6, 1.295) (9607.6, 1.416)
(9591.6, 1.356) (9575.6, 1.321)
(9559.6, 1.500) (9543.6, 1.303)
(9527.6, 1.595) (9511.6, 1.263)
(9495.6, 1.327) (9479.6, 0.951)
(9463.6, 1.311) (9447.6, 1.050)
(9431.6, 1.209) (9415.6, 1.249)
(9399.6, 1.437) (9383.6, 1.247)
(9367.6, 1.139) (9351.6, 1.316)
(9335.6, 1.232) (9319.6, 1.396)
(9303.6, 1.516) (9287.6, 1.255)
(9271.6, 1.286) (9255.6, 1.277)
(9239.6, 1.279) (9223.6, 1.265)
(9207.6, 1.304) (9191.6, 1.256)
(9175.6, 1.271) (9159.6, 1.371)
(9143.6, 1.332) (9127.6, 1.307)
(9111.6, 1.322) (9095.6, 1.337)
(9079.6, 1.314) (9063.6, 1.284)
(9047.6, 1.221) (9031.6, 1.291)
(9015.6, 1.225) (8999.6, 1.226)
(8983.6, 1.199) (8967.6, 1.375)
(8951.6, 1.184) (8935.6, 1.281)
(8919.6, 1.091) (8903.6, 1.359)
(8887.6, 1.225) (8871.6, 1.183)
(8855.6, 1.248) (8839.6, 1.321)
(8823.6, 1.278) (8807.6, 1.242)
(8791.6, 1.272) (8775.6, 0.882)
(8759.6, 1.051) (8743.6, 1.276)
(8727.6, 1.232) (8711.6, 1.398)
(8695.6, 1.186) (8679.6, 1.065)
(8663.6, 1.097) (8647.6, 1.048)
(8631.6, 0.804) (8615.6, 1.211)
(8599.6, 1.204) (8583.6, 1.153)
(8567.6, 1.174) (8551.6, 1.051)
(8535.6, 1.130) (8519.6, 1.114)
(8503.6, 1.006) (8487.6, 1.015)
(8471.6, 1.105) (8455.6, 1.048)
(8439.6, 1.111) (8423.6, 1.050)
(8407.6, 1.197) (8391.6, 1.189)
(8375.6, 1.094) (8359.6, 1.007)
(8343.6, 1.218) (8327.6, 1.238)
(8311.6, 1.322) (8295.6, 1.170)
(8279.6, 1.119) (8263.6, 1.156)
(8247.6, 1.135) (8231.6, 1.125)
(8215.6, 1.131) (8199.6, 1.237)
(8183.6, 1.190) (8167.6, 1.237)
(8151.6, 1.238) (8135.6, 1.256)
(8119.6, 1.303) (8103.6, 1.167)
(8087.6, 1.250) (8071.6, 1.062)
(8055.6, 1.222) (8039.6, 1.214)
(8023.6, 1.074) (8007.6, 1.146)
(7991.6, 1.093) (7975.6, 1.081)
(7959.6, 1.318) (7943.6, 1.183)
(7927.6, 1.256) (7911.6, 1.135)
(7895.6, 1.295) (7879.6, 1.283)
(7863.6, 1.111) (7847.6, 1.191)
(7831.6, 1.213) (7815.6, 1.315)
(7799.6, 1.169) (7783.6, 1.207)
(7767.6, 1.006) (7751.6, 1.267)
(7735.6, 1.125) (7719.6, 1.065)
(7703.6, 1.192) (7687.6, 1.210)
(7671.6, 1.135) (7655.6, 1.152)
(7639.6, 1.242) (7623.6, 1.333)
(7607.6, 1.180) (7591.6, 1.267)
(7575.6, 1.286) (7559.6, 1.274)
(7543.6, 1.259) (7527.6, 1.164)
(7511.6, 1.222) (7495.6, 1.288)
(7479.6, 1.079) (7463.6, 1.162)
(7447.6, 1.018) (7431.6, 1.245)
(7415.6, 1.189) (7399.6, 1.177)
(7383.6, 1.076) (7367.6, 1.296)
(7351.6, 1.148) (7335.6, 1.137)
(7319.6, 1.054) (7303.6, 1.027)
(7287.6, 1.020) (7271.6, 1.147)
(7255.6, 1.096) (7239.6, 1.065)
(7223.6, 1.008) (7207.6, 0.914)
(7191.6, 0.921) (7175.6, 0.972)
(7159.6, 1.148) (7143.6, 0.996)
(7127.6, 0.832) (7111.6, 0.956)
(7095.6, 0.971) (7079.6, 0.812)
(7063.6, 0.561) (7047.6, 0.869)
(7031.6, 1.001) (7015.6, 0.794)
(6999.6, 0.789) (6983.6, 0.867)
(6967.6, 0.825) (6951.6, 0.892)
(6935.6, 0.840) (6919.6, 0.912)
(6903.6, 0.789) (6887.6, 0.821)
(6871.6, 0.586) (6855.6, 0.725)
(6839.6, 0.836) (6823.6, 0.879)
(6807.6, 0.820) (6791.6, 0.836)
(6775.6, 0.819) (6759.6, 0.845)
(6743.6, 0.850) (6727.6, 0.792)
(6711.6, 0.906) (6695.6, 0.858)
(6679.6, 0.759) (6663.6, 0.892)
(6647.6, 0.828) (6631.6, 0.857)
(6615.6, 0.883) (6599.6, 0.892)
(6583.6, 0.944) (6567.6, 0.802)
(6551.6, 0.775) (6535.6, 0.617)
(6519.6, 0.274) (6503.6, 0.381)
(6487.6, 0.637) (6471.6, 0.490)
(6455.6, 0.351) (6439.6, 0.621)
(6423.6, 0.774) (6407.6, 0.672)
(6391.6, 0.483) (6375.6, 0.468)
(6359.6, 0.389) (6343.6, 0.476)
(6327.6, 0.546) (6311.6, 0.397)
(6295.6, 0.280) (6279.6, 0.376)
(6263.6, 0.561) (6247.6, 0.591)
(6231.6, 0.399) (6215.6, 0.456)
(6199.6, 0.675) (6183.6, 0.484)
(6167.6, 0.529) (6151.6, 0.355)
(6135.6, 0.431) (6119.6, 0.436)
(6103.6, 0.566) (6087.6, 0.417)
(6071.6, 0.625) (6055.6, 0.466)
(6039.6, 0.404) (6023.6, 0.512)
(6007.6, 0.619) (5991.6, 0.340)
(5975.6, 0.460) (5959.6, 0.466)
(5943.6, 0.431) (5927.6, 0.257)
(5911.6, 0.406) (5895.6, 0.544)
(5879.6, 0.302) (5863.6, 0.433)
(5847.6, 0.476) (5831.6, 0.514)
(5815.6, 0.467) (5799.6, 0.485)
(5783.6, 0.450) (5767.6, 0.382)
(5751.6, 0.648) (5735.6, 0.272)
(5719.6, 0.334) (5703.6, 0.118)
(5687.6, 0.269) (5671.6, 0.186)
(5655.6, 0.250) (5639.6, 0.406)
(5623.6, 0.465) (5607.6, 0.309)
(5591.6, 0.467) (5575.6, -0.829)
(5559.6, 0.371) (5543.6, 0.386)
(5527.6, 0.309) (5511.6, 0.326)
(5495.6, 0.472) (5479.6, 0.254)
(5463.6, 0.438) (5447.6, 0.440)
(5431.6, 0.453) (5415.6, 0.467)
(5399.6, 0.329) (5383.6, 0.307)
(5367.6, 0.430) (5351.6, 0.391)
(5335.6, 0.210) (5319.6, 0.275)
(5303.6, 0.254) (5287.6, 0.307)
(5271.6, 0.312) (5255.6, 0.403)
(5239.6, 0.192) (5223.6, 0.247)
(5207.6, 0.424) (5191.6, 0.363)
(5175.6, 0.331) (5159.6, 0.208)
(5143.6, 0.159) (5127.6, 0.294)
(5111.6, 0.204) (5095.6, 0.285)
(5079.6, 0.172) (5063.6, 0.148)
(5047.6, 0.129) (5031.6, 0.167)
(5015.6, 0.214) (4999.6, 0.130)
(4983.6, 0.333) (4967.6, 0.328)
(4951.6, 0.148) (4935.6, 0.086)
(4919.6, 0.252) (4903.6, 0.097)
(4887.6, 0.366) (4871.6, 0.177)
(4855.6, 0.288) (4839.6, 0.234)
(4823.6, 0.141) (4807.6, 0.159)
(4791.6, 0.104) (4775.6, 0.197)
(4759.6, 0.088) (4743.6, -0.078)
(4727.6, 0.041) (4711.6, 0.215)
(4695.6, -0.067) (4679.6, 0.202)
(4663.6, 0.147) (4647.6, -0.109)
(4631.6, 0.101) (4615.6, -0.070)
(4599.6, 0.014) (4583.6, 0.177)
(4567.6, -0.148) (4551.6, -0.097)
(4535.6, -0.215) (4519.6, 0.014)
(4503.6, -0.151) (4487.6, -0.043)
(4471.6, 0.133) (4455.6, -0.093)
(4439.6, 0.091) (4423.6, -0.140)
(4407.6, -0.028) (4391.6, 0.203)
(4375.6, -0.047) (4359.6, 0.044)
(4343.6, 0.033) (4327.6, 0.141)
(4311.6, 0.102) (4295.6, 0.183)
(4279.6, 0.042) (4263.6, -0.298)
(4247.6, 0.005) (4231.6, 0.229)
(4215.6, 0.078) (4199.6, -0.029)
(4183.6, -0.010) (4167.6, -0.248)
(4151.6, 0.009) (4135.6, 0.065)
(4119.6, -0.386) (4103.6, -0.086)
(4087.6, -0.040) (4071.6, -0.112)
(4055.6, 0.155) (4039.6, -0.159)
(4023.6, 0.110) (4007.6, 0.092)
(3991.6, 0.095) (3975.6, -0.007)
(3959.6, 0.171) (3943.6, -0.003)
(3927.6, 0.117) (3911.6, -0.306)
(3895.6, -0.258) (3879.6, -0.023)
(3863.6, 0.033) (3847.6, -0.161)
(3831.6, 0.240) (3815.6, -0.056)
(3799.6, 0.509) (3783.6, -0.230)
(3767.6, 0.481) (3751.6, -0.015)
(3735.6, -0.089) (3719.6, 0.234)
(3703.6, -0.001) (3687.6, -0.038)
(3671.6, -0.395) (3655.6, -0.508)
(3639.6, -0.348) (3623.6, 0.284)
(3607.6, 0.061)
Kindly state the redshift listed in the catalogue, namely 0.641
